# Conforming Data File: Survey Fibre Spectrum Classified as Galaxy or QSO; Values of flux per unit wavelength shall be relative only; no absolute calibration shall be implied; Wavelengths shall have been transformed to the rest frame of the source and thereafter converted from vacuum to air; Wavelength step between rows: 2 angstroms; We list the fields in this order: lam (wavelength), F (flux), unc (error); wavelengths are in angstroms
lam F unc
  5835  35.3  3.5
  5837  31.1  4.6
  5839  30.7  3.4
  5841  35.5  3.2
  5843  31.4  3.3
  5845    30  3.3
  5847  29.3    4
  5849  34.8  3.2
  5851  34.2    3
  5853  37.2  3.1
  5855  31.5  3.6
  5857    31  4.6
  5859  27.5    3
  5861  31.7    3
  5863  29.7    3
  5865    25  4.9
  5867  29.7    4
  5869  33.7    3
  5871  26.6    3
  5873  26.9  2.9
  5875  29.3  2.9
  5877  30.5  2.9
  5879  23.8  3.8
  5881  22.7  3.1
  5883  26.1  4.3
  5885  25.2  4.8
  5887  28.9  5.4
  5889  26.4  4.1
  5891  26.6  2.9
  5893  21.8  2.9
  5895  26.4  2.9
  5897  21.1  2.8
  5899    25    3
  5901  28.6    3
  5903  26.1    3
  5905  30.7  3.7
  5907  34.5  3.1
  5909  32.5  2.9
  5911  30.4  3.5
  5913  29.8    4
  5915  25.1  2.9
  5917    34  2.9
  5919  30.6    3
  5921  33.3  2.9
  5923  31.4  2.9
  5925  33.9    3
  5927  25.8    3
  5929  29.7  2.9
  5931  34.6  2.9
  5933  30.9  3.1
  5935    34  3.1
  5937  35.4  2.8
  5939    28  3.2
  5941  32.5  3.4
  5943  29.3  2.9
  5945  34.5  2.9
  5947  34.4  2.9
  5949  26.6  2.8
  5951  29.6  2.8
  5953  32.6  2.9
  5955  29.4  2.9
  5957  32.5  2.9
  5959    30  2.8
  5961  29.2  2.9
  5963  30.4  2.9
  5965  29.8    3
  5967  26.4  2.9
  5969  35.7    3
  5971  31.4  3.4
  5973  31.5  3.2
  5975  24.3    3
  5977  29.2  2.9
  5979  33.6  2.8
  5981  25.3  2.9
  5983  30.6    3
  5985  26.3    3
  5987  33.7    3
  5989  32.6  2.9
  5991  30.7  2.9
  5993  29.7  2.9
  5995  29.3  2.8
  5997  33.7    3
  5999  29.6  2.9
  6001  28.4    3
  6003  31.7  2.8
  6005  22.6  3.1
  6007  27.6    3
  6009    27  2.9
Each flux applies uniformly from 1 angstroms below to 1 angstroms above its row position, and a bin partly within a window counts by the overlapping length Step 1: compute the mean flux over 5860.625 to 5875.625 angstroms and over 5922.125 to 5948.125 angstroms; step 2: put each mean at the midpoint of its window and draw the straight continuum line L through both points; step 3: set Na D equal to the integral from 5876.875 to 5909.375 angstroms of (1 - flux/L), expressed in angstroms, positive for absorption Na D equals 3.7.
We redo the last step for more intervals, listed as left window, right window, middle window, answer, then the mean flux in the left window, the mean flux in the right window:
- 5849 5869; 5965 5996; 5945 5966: -0.3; 31.2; 30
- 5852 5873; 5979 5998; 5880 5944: 2.5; 30.2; 30.4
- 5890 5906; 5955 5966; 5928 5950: -2.4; 25.8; 30.3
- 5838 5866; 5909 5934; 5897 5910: 0.9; 31.4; 30.9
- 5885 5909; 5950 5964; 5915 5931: -1.4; 27.1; 30.5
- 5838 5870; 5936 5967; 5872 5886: 2.2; 31.4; 30.8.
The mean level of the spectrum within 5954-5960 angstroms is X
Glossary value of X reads 30.6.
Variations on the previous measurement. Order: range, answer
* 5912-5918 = 29.6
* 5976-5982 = 29.4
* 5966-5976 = 29.9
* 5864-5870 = 29.5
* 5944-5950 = 31.8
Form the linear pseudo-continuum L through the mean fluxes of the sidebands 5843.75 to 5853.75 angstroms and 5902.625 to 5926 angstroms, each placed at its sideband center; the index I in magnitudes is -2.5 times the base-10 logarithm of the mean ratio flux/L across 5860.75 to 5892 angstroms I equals 0.17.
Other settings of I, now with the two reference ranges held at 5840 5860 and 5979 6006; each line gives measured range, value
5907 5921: 0.007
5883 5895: 0.216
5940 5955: -0.025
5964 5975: -0.009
